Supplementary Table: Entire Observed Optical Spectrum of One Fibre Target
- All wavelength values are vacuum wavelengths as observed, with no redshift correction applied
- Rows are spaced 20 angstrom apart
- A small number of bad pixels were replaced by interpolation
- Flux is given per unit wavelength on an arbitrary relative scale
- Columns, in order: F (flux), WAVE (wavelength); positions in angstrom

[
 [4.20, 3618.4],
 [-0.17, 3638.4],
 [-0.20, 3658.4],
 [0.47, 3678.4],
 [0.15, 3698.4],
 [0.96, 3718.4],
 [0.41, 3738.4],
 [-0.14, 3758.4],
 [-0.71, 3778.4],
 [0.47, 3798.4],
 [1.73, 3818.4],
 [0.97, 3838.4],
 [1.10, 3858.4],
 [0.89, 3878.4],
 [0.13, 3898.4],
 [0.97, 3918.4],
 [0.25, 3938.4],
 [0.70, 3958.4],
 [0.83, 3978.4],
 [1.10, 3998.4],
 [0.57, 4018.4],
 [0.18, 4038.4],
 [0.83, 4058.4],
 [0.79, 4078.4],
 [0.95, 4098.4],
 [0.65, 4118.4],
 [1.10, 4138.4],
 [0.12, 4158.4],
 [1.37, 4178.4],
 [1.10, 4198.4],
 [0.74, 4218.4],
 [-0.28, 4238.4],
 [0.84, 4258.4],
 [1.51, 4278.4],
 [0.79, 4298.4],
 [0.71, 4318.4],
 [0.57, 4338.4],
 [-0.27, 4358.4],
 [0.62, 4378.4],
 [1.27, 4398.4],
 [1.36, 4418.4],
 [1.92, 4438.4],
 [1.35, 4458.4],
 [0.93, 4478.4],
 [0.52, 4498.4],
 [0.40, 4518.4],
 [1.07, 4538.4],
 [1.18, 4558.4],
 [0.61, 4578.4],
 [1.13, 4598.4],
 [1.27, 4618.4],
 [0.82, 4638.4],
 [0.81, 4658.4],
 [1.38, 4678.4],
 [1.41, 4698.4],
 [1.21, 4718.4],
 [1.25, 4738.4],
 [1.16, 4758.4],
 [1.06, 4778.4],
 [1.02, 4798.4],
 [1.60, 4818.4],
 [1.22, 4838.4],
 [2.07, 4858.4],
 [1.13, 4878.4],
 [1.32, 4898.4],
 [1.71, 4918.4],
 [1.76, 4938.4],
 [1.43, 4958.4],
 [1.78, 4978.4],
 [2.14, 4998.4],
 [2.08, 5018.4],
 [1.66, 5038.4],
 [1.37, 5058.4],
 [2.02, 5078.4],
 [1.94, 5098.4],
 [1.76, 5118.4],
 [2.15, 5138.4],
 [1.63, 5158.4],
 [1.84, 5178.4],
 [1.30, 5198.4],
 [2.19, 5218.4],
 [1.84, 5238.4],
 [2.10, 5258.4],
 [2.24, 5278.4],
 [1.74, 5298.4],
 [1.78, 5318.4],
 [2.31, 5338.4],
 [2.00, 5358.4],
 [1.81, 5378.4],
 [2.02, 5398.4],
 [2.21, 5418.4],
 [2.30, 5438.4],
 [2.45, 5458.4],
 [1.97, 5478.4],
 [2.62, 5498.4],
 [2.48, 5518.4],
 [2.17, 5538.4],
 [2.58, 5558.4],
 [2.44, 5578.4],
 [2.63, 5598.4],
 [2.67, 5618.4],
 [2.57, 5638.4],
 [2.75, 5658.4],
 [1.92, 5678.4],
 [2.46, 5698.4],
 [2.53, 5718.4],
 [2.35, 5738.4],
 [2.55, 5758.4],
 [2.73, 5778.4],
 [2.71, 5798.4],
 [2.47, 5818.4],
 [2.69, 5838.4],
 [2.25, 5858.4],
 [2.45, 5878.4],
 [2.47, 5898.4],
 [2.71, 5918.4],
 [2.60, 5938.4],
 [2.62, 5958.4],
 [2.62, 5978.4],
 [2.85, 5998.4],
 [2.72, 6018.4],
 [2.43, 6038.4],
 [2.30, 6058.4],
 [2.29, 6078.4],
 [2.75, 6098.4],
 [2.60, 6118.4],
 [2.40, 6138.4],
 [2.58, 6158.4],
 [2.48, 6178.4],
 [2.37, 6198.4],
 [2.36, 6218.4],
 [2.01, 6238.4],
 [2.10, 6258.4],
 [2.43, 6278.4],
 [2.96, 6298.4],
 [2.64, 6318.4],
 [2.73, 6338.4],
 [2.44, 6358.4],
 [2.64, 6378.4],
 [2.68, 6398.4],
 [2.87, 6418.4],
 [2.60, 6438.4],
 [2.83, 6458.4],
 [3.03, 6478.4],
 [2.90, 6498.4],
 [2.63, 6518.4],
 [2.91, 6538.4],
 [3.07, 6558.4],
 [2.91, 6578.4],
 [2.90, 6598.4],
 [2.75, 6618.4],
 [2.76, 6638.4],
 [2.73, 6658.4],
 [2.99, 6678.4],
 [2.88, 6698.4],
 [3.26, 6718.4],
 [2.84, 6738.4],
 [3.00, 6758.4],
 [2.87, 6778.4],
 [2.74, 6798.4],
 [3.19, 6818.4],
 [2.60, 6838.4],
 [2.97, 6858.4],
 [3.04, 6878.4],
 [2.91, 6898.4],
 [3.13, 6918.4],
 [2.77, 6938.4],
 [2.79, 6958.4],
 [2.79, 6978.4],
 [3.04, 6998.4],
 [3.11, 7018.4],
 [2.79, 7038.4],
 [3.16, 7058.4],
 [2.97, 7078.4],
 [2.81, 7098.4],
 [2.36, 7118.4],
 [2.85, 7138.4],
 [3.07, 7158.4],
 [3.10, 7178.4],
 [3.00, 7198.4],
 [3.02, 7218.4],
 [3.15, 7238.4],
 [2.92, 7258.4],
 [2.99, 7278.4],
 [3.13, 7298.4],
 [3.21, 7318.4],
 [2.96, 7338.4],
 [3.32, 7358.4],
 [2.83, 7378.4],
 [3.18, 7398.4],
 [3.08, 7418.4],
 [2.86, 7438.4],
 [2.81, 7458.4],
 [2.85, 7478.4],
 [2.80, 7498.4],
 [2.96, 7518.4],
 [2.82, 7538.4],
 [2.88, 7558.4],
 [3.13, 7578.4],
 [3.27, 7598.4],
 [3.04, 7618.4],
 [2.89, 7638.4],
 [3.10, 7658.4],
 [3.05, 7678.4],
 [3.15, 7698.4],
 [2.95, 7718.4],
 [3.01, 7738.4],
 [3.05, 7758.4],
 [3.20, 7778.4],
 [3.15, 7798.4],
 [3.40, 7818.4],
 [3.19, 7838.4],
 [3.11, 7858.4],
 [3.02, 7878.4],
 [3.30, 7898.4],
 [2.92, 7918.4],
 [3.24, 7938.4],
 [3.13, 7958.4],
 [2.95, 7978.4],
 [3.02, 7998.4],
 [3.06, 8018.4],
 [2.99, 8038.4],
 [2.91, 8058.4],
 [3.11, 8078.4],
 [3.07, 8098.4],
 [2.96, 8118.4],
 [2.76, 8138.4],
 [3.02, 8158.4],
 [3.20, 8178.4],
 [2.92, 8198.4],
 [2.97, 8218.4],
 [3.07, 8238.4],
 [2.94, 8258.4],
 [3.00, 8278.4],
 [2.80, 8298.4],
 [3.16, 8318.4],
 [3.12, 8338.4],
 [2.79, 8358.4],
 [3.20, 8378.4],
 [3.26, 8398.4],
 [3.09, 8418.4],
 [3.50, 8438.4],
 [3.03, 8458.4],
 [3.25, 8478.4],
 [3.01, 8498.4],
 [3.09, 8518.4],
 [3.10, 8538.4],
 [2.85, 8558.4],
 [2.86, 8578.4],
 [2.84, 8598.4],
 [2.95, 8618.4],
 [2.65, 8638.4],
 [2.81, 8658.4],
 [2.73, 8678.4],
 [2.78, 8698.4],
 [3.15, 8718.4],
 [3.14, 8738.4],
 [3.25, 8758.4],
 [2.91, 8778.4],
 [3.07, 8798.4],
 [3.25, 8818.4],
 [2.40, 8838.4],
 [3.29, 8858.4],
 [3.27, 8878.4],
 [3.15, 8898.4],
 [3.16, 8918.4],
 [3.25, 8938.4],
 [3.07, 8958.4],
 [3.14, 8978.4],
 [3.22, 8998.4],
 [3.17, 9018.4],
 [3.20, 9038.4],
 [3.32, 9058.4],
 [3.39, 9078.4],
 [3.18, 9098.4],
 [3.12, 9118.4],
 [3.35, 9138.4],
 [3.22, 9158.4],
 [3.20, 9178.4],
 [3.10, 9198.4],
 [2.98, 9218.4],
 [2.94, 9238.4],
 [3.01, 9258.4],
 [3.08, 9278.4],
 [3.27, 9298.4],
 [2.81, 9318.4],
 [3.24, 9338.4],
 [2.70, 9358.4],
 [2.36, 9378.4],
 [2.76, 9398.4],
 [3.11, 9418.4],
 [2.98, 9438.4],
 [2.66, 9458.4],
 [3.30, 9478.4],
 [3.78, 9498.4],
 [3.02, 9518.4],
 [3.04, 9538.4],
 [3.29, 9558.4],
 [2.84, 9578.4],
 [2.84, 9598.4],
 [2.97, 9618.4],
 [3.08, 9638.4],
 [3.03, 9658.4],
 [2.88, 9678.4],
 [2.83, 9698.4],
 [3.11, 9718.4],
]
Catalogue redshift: 0.207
